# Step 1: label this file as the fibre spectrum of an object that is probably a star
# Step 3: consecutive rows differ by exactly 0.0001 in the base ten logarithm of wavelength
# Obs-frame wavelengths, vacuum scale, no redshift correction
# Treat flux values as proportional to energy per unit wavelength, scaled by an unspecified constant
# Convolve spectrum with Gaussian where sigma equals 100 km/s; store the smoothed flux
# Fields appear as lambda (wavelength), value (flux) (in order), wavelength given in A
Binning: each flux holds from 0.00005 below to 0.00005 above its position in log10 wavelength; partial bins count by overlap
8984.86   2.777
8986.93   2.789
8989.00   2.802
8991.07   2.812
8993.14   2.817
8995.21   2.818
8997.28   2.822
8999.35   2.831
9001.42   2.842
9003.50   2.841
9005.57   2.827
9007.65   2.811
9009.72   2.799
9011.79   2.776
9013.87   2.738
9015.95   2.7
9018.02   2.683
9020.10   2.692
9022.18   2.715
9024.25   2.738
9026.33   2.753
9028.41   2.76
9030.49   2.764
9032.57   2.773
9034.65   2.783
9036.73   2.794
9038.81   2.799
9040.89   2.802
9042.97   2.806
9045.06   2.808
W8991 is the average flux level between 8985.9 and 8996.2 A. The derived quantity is 2.81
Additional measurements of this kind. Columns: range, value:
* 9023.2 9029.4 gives 2.75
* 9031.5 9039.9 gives 2.79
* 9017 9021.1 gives 2.69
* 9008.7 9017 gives 2.75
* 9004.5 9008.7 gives 2.82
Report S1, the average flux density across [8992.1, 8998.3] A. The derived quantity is 2.82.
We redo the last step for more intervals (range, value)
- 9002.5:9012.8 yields 2.81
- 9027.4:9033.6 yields 2.77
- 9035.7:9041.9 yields 2.8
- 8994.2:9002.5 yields 2.83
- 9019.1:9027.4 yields 2.73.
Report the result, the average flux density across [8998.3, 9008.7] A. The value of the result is 2.83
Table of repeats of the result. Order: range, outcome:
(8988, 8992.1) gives 2.81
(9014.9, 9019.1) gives 2.69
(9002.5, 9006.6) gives 2.84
